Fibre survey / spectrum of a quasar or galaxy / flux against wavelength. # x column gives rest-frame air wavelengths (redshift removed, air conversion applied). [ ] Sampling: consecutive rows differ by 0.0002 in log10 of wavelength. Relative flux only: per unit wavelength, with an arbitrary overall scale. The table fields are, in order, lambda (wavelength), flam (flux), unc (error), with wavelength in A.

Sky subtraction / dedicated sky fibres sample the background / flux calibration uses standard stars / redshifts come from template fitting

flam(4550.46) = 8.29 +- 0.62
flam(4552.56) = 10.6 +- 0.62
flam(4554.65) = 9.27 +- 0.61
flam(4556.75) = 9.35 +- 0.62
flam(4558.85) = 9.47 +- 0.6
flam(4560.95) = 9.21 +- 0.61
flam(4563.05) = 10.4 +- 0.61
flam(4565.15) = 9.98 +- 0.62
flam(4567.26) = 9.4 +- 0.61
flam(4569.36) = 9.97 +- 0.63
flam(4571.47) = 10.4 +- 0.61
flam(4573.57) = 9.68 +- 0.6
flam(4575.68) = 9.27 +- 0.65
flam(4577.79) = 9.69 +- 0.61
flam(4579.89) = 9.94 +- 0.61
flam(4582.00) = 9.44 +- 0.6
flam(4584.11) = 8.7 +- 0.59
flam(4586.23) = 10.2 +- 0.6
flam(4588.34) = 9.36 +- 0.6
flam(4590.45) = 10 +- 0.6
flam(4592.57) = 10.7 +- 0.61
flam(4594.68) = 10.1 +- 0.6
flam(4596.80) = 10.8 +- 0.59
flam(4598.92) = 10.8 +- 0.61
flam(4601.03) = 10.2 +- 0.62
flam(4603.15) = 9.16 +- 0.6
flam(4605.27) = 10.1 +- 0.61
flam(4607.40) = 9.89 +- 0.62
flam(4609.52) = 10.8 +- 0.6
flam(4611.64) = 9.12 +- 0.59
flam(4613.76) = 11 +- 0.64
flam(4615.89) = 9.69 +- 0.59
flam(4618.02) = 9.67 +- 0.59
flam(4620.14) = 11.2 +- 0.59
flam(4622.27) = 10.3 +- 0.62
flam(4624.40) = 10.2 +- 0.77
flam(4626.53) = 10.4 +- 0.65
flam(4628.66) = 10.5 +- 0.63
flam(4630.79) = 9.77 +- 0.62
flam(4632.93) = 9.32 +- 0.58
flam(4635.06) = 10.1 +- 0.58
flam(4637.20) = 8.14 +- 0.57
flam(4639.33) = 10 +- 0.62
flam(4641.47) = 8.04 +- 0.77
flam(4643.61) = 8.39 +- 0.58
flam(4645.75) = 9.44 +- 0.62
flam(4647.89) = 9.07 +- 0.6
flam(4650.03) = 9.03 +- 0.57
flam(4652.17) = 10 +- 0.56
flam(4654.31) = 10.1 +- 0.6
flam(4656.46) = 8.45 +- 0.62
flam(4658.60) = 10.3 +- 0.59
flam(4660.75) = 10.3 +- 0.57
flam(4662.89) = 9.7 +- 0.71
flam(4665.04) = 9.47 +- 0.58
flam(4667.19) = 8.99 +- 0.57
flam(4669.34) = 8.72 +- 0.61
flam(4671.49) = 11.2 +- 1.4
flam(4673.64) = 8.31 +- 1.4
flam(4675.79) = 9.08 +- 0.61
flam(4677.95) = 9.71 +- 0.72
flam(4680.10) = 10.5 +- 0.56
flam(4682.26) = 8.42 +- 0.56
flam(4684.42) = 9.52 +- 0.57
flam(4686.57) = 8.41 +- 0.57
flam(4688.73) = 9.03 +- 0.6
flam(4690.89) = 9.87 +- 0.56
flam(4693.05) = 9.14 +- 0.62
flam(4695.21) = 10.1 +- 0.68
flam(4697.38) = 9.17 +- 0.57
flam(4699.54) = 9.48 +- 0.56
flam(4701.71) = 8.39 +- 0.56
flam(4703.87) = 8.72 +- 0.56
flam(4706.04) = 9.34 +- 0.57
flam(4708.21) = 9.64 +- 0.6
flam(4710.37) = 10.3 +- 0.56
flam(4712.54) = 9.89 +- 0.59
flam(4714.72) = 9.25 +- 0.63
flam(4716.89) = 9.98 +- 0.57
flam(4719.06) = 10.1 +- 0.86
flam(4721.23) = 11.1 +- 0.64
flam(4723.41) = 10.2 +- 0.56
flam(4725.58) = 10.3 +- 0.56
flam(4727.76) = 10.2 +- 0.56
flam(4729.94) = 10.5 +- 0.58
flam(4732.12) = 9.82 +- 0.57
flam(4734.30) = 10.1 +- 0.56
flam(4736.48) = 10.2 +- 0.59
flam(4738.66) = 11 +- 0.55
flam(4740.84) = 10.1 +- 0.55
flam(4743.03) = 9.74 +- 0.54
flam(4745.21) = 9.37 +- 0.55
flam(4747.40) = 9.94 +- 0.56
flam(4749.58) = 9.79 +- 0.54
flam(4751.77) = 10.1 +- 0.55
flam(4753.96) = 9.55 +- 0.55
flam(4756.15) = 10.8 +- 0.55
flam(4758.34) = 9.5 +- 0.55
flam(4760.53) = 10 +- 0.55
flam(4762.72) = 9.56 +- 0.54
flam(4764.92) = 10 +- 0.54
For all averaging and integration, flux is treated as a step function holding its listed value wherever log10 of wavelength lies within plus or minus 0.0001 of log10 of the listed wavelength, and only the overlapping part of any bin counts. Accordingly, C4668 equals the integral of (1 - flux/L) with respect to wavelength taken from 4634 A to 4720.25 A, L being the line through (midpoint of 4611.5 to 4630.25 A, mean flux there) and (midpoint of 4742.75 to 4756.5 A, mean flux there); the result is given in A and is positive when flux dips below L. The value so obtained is 5.9 A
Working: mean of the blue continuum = 10.3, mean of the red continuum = 9.86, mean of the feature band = 9.4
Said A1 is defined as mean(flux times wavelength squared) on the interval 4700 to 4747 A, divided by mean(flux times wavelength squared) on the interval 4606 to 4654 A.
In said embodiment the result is 1.06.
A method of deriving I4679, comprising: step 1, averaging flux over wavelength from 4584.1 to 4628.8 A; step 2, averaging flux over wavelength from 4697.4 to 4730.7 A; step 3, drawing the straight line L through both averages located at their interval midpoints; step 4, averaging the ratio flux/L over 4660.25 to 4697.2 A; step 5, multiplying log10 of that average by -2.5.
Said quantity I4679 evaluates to 0.056 mag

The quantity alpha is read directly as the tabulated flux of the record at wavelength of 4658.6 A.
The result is 10.3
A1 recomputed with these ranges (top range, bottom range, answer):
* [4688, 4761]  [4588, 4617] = 1.02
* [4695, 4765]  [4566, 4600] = 1.06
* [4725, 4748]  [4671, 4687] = 1.11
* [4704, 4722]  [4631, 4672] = 1.08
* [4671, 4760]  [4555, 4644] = 1.04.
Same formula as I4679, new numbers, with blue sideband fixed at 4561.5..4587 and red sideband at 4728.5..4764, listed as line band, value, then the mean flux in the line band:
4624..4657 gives 0.046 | 9.43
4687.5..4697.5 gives 0.051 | 9.47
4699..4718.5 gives 0.055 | 9.46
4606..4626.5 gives -0.045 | 10.2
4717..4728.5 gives -0.041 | 10.4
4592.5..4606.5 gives -0.049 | 10.2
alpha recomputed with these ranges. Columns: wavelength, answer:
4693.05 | 9.14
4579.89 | 9.94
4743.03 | 9.74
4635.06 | 10.1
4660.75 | 10.3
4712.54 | 9.89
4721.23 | 11.1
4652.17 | 10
